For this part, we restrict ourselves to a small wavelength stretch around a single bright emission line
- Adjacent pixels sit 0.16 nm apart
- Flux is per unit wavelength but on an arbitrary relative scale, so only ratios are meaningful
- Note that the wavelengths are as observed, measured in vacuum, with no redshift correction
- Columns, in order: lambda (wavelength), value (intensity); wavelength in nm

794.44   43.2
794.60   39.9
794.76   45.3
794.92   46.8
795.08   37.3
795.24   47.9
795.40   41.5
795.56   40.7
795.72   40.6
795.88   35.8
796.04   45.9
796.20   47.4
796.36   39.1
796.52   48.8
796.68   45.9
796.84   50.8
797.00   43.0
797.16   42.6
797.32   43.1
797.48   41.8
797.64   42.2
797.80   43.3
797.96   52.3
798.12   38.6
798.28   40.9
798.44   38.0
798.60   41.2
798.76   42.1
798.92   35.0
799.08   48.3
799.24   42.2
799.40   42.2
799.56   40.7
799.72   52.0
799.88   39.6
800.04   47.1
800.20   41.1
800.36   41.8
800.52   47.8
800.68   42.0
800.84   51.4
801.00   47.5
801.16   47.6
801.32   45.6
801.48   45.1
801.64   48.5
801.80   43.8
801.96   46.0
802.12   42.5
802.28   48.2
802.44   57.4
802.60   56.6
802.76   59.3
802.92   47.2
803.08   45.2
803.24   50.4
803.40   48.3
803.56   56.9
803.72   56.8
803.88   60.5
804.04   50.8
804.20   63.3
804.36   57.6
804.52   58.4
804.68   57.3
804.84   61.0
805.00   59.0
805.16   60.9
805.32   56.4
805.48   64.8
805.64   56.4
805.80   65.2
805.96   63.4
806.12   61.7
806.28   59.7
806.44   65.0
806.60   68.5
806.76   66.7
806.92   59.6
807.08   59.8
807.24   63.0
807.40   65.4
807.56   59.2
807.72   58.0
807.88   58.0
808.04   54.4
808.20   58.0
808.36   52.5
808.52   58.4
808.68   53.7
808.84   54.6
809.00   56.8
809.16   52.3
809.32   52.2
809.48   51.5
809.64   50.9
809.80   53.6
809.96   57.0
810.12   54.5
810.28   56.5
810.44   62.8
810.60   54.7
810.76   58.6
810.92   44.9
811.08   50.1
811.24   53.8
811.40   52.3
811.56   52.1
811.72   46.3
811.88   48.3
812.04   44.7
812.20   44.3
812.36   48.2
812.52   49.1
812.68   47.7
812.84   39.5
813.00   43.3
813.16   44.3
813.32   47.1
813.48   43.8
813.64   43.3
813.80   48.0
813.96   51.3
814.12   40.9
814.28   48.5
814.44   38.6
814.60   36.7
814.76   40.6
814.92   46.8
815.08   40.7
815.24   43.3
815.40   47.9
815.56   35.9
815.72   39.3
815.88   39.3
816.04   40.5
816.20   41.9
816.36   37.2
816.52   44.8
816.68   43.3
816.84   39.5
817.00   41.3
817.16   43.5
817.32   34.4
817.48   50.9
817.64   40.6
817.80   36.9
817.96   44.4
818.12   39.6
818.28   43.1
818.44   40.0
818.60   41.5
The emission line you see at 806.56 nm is H-gamma 4340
